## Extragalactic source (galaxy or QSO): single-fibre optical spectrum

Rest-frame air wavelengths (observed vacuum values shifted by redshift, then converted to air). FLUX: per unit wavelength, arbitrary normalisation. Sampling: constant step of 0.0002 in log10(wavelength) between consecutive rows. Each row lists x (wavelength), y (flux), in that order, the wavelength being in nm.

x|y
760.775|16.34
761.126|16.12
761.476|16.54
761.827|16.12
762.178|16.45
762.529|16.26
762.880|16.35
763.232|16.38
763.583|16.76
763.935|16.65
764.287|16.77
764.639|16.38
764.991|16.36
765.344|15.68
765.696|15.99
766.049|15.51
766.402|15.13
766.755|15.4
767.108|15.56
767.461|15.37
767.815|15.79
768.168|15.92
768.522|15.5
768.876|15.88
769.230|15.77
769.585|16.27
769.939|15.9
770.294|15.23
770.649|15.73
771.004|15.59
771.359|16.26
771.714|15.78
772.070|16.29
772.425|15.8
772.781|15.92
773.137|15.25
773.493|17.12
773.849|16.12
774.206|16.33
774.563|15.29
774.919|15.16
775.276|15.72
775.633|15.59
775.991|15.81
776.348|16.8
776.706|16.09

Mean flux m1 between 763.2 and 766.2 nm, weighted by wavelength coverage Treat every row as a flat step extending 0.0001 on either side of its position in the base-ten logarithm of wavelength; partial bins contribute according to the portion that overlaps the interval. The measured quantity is 16.3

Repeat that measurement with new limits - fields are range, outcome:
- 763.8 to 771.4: 15.8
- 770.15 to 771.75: 15.7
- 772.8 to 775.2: 15.9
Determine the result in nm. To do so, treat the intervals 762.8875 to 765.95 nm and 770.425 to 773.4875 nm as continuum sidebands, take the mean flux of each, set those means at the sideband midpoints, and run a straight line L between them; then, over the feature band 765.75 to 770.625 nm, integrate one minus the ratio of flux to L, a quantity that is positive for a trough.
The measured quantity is 0.14 nm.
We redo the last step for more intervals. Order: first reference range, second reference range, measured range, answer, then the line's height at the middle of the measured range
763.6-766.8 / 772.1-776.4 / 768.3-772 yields 0.04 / 16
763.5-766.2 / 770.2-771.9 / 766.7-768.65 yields 0.05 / 16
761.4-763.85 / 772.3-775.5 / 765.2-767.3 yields 0.09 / 16.2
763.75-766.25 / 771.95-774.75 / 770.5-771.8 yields 0.02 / 16.1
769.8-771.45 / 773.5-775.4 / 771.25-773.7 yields -0.04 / 15.8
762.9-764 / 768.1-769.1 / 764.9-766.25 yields 0.03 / 16.2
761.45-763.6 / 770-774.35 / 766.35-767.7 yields 0.06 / 16.2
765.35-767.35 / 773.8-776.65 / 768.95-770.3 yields -0.02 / 15.6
